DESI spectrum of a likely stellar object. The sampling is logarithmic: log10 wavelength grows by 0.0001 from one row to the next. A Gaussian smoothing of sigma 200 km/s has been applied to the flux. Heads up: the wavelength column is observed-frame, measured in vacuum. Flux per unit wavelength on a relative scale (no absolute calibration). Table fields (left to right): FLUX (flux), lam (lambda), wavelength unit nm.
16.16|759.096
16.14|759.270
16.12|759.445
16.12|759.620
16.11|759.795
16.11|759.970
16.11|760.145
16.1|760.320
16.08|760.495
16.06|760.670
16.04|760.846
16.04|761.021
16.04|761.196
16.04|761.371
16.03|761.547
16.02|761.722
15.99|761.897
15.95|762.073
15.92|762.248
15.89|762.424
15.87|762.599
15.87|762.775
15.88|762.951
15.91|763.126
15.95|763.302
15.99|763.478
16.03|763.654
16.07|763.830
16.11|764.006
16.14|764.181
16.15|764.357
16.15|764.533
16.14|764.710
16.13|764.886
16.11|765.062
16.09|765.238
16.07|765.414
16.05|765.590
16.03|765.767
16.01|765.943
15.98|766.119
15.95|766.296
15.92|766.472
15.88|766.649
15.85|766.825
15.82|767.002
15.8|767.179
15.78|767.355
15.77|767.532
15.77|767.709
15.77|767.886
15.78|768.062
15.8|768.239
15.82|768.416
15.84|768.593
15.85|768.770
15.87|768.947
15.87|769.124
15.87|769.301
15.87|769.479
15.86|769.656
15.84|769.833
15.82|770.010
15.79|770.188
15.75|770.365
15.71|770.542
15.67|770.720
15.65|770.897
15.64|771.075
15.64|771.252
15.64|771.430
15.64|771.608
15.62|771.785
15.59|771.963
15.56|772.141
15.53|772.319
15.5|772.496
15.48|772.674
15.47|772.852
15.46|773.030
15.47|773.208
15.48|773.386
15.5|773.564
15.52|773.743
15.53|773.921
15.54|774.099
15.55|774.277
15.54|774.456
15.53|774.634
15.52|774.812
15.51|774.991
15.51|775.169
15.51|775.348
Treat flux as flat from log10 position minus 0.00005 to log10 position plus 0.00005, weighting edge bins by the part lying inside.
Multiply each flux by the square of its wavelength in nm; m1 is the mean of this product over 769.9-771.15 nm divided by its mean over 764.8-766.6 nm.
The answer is 0.99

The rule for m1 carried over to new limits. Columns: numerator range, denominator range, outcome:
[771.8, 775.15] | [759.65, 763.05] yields 1.00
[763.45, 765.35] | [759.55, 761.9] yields 1.01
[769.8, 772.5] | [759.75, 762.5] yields 1.00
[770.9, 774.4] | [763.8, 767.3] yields 0.99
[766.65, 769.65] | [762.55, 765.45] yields 1.00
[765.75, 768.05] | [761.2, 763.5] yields 1.01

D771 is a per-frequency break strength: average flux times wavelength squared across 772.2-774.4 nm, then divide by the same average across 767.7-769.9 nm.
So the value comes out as 0.99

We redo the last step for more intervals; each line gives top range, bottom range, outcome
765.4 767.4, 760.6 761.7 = 1.01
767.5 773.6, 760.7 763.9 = 1.00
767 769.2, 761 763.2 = 1.01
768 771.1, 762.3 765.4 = 1.00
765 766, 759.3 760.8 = 1.01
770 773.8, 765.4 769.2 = 0.99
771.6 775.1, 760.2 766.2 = 0.99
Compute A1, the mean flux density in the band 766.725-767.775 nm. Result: 15.8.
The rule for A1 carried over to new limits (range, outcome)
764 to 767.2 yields 16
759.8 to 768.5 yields 16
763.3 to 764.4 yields 16.1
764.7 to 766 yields 16.1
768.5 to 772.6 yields 15.7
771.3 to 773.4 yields 15.5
